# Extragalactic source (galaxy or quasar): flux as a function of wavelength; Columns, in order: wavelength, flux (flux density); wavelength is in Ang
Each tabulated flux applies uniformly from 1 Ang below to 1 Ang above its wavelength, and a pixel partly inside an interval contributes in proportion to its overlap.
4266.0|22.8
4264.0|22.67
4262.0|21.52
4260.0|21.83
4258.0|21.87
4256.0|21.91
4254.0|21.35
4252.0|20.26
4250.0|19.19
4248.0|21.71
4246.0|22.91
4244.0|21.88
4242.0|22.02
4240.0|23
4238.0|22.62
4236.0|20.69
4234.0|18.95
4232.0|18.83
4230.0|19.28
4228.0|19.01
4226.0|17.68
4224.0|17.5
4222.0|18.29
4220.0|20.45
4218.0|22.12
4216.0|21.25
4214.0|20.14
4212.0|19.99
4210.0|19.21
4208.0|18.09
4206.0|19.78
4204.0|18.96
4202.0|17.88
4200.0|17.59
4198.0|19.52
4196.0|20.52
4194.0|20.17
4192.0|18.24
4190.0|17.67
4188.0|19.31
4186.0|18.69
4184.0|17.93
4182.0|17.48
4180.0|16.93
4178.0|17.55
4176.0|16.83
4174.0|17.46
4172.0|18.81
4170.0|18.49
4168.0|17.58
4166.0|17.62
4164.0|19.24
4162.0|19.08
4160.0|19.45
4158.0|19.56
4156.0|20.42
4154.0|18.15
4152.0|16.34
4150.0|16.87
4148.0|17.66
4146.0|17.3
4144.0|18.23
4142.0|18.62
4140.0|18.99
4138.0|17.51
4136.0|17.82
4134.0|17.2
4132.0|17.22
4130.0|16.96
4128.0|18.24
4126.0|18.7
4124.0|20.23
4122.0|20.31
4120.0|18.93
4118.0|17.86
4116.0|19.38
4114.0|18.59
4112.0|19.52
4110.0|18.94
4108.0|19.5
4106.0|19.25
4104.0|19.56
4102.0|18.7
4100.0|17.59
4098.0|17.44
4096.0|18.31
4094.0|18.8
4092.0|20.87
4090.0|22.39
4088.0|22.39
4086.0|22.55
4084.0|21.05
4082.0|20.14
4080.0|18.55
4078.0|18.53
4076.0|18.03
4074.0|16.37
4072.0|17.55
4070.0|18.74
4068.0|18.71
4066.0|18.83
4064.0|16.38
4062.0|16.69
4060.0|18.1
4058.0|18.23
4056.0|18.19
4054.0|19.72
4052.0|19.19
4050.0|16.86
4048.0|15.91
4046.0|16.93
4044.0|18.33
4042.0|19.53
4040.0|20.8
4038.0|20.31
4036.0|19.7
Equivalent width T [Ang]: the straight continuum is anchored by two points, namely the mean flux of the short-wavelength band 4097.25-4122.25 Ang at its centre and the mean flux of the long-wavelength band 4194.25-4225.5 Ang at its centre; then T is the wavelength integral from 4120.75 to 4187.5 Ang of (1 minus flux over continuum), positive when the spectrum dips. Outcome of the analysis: 3.2 Ang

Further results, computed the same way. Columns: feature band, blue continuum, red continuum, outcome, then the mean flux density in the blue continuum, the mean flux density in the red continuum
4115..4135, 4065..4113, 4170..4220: 0.7 Ang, 19.3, 18.9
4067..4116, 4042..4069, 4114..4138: -2.9 Ang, 17.9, 18.4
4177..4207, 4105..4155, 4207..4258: 1.6 Ang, 18.3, 20.4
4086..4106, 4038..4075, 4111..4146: -1.5 Ang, 18.1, 18.5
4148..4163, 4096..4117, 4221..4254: 0.7 Ang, 18.8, 20.3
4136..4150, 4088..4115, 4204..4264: 1.2 Ang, 19.3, 20.5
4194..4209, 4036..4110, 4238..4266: 1.4 Ang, 18.9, 21.8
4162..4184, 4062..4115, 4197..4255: 2.0 Ang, 19.1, 20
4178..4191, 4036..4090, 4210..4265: 1.4 Ang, 18.8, 20.7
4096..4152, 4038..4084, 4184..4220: 1.2 Ang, 18.3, 19.4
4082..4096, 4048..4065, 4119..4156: -2.4 Ang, 17.8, 18.1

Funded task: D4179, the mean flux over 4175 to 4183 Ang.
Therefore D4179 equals 17.2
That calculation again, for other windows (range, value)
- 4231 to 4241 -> 20.8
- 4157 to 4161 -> 19.5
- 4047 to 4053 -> 17.3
